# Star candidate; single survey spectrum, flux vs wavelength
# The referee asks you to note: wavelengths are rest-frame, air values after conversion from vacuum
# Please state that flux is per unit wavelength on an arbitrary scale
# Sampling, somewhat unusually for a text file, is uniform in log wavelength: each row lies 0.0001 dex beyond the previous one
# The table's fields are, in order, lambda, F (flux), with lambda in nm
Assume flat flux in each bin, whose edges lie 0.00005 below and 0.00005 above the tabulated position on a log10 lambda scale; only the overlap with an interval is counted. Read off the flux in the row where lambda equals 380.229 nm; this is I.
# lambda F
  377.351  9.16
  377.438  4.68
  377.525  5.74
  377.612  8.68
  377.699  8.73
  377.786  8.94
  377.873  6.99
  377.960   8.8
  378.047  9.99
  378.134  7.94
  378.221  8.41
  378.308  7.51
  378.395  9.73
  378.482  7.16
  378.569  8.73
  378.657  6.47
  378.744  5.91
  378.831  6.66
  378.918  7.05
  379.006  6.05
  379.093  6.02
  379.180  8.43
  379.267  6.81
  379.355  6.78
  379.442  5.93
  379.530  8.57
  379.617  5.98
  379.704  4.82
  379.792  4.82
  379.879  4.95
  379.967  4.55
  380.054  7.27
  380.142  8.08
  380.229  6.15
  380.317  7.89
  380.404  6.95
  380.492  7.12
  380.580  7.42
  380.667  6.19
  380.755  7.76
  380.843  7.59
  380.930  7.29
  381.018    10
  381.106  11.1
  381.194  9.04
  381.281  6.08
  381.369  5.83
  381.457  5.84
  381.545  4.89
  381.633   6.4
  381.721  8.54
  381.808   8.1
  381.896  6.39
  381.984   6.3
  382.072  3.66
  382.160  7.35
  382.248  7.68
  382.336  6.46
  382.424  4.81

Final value 6.15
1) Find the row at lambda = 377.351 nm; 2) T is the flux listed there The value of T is 9.16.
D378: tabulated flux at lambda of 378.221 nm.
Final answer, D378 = 8.41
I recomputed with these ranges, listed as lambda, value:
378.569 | 8.73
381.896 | 6.39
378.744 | 5.91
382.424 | 4.81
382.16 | 7.35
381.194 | 9.04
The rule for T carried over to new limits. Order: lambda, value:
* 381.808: 8.1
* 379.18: 8.43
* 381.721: 8.54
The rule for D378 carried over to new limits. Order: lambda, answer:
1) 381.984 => 6.3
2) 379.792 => 4.82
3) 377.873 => 6.99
